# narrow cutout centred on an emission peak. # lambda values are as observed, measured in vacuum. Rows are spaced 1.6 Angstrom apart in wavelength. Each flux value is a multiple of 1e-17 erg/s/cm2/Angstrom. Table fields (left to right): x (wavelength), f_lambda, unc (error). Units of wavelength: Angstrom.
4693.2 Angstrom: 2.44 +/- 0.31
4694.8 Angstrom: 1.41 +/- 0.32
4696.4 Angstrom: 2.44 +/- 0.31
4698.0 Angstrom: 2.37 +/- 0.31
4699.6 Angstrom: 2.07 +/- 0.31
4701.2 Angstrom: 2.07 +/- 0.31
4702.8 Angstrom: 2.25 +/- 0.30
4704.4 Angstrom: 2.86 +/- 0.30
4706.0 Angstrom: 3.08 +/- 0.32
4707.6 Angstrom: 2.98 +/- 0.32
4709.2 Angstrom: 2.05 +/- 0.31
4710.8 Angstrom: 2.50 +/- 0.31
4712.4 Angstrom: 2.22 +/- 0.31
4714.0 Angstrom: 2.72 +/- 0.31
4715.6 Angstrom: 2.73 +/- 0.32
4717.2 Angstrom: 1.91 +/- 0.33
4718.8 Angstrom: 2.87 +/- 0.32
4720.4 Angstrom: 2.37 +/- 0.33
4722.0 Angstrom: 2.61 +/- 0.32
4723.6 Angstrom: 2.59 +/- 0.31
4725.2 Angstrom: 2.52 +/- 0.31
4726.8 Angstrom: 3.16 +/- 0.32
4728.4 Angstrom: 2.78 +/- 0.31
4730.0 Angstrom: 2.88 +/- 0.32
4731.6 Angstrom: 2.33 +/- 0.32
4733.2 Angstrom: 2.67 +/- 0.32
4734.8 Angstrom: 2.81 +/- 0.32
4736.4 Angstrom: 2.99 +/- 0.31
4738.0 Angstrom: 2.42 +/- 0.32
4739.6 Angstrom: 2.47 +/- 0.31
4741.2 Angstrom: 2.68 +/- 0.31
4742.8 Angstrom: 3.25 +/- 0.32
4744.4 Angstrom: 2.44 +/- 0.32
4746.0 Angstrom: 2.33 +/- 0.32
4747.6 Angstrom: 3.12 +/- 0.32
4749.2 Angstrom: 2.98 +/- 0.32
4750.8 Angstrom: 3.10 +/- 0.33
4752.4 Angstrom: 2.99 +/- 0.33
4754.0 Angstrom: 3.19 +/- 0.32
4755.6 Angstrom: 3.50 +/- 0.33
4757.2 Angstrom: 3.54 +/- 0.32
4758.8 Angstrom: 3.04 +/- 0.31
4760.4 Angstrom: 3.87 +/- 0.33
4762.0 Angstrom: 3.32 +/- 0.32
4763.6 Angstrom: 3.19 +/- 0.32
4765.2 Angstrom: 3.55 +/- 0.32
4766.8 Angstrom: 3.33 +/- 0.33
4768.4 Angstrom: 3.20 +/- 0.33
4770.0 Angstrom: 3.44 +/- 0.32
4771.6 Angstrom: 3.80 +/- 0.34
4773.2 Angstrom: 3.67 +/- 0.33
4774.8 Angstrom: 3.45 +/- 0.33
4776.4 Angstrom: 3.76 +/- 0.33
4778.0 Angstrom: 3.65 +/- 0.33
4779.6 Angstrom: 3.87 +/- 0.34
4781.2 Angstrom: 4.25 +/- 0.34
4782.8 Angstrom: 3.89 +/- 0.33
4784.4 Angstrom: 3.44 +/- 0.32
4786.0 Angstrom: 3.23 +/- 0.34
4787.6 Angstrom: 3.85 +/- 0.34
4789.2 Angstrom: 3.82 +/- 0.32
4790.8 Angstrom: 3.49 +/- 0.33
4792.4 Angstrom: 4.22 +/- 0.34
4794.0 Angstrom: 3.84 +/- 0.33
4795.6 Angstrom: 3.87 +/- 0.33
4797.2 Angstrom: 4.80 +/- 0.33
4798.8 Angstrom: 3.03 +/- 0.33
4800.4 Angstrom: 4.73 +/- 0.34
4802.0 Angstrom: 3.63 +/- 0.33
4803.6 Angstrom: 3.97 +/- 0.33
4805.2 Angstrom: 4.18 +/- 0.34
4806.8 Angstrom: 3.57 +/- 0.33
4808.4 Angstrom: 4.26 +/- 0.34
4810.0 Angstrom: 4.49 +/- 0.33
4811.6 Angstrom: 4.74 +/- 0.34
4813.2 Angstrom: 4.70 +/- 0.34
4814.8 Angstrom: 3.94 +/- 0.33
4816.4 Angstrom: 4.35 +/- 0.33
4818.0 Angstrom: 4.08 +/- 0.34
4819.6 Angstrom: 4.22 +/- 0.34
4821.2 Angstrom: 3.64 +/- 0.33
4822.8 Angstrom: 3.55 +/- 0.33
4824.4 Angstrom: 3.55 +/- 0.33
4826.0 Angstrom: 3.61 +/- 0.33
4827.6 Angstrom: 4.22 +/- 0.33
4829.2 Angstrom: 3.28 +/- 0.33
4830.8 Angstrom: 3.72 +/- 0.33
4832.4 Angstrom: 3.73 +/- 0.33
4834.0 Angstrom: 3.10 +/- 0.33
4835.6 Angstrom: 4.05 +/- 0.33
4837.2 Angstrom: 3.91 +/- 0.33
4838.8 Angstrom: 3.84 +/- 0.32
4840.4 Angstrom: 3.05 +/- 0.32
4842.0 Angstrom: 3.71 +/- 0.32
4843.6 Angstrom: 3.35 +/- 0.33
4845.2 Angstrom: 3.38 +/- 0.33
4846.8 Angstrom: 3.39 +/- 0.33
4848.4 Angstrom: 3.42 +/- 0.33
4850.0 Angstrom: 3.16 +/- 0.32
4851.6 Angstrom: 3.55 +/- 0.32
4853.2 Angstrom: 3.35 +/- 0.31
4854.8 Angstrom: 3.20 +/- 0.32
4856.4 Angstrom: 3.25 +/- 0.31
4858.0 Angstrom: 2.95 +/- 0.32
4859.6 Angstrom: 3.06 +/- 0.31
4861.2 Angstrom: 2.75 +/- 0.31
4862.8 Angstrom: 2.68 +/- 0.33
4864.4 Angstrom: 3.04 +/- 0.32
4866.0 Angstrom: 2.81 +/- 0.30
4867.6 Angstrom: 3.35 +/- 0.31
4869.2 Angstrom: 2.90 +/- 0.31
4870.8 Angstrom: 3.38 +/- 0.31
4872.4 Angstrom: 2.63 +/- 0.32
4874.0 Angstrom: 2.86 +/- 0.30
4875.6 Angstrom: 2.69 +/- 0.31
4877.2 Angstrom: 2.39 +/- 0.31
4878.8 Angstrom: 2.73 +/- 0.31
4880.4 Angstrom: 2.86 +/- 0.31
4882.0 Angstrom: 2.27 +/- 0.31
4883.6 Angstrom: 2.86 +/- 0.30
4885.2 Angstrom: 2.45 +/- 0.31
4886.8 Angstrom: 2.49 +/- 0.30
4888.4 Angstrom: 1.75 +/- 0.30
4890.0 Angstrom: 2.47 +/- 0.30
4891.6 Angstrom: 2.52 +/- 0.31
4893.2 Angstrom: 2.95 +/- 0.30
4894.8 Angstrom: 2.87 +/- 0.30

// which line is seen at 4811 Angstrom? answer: C IV 1549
